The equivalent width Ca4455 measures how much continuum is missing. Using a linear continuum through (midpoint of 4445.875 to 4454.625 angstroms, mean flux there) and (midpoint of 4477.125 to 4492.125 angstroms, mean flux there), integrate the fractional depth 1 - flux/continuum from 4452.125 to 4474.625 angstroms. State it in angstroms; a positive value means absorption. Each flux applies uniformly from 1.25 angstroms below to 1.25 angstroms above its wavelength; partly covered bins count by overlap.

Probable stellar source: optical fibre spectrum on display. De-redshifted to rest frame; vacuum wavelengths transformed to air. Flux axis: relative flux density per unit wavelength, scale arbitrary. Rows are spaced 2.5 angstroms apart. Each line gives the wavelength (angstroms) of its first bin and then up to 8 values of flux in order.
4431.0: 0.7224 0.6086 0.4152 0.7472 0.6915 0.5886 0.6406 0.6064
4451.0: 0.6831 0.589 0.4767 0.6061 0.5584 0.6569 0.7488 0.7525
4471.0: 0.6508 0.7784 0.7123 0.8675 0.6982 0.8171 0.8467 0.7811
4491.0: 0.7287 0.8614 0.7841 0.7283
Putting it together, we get 1.5 angstroms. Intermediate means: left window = 0.629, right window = 0.79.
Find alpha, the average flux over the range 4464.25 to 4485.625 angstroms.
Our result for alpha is 0.755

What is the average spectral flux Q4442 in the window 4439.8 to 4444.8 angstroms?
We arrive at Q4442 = 0.64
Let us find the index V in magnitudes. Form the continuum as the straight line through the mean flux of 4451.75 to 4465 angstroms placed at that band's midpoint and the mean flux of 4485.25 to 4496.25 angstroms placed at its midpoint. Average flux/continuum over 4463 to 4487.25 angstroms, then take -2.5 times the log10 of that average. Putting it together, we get -0.09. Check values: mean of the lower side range 0.585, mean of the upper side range 0.8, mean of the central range 0.756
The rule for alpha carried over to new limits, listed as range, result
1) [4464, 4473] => 0.717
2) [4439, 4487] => 0.683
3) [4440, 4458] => 0.61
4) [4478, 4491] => 0.791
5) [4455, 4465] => 0.581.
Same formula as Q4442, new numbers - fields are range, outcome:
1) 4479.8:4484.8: 0.759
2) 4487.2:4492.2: 0.756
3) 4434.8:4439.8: 0.584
